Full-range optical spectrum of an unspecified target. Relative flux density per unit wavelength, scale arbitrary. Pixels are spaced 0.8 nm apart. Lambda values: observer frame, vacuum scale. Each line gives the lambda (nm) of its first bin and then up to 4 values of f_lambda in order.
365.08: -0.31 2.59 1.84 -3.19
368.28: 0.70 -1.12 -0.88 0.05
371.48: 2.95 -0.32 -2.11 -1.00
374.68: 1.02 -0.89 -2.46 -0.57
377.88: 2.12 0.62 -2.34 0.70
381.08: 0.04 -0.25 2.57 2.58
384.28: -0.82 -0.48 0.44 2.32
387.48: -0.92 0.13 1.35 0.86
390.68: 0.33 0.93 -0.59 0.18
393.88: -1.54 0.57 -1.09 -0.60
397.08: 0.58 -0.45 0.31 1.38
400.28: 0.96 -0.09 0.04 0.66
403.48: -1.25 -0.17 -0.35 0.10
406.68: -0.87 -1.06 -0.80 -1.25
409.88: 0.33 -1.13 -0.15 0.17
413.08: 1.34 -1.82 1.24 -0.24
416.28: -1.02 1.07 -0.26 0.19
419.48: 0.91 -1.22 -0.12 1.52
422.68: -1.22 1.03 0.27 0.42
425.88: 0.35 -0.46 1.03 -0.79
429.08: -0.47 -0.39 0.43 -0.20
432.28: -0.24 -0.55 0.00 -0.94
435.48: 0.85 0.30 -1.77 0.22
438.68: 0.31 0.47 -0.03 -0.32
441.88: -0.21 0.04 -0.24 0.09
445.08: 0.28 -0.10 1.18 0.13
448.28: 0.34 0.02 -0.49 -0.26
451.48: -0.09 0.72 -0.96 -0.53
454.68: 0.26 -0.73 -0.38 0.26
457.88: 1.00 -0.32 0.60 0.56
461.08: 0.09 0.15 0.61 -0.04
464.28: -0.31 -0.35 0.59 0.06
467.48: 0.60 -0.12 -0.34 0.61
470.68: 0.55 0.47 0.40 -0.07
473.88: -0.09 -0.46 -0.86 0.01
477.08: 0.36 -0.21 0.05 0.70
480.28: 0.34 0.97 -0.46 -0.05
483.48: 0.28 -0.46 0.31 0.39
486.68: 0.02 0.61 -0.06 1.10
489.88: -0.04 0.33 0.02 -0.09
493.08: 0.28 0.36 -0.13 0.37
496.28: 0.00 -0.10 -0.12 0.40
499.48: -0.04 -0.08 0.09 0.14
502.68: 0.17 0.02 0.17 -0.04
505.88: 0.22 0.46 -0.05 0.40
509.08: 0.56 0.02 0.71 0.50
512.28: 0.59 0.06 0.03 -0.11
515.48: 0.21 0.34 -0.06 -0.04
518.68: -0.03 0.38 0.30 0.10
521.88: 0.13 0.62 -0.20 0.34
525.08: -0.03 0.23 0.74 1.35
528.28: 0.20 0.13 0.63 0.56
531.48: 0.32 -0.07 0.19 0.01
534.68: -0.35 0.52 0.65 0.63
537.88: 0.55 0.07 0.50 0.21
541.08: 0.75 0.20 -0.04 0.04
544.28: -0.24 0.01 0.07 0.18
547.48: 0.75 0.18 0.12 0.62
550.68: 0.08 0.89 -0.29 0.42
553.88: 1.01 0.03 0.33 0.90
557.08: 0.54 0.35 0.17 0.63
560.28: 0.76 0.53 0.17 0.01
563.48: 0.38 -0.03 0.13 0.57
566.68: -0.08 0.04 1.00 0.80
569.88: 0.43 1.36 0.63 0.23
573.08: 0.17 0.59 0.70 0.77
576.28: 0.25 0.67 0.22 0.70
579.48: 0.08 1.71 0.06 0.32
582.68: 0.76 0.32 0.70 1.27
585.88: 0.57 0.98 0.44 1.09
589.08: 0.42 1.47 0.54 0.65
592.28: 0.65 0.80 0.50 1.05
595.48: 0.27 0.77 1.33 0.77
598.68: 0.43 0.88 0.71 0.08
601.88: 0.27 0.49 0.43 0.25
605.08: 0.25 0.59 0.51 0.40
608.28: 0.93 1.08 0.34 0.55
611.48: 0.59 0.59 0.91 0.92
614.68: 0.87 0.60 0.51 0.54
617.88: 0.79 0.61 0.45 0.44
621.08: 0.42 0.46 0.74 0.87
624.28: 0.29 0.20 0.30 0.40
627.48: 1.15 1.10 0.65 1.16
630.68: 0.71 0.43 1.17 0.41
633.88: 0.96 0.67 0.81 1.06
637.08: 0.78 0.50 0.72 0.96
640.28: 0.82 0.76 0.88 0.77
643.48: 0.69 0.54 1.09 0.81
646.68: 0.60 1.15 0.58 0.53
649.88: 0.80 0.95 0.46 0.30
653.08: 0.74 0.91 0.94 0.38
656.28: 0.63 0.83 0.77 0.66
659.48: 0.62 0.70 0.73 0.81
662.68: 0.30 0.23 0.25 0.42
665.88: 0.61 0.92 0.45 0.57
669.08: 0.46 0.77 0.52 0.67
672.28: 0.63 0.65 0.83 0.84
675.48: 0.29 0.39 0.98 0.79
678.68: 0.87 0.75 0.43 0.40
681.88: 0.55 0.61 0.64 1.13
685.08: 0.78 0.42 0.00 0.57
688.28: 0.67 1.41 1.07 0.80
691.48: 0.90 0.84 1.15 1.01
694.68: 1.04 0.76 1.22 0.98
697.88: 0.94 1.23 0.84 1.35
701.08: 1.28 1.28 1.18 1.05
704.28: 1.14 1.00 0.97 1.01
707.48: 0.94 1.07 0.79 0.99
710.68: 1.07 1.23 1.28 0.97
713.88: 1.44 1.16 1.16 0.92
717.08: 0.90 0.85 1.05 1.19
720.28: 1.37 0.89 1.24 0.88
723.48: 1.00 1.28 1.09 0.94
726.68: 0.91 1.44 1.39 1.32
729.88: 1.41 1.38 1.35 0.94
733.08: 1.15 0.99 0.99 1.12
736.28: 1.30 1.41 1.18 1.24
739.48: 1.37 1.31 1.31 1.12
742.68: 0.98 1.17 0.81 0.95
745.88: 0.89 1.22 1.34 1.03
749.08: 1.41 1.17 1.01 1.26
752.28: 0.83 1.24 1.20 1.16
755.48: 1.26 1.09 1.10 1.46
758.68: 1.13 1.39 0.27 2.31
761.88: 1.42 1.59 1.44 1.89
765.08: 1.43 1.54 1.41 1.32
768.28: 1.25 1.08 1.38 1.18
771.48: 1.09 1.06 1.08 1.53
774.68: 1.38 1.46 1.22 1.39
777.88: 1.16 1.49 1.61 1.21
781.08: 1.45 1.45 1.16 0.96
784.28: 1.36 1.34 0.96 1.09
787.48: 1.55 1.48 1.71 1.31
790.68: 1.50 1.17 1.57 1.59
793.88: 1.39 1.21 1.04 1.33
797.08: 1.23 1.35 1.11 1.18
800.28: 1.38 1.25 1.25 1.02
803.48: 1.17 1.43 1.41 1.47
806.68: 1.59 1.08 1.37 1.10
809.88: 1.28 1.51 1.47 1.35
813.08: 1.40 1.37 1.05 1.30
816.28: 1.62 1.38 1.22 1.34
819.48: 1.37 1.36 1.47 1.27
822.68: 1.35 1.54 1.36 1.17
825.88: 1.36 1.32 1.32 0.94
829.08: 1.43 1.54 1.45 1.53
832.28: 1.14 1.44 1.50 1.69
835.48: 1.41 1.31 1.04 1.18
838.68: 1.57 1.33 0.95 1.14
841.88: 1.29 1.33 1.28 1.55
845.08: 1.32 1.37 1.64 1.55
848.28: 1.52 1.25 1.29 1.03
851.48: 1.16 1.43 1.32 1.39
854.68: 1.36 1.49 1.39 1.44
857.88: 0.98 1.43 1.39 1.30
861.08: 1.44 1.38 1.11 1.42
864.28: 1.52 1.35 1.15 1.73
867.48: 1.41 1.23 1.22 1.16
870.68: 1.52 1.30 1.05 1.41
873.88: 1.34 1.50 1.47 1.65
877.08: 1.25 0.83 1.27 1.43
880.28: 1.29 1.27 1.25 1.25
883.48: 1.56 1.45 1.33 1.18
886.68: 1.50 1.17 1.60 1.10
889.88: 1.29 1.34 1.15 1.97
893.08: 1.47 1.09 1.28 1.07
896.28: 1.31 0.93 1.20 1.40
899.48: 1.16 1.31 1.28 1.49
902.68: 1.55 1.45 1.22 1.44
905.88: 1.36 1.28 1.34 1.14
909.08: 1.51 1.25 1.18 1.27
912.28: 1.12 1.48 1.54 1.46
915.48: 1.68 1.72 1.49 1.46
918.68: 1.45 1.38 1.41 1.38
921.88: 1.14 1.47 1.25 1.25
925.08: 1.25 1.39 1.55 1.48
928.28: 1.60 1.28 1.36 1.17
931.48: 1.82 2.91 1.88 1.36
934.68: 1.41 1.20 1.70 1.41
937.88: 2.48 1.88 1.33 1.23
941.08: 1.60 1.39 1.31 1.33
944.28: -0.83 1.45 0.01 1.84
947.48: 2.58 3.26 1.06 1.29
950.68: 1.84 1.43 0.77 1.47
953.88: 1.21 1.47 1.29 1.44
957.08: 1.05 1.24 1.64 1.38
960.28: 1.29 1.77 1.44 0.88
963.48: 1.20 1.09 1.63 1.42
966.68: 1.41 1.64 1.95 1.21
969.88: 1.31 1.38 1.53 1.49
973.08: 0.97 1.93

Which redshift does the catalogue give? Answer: 0.73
